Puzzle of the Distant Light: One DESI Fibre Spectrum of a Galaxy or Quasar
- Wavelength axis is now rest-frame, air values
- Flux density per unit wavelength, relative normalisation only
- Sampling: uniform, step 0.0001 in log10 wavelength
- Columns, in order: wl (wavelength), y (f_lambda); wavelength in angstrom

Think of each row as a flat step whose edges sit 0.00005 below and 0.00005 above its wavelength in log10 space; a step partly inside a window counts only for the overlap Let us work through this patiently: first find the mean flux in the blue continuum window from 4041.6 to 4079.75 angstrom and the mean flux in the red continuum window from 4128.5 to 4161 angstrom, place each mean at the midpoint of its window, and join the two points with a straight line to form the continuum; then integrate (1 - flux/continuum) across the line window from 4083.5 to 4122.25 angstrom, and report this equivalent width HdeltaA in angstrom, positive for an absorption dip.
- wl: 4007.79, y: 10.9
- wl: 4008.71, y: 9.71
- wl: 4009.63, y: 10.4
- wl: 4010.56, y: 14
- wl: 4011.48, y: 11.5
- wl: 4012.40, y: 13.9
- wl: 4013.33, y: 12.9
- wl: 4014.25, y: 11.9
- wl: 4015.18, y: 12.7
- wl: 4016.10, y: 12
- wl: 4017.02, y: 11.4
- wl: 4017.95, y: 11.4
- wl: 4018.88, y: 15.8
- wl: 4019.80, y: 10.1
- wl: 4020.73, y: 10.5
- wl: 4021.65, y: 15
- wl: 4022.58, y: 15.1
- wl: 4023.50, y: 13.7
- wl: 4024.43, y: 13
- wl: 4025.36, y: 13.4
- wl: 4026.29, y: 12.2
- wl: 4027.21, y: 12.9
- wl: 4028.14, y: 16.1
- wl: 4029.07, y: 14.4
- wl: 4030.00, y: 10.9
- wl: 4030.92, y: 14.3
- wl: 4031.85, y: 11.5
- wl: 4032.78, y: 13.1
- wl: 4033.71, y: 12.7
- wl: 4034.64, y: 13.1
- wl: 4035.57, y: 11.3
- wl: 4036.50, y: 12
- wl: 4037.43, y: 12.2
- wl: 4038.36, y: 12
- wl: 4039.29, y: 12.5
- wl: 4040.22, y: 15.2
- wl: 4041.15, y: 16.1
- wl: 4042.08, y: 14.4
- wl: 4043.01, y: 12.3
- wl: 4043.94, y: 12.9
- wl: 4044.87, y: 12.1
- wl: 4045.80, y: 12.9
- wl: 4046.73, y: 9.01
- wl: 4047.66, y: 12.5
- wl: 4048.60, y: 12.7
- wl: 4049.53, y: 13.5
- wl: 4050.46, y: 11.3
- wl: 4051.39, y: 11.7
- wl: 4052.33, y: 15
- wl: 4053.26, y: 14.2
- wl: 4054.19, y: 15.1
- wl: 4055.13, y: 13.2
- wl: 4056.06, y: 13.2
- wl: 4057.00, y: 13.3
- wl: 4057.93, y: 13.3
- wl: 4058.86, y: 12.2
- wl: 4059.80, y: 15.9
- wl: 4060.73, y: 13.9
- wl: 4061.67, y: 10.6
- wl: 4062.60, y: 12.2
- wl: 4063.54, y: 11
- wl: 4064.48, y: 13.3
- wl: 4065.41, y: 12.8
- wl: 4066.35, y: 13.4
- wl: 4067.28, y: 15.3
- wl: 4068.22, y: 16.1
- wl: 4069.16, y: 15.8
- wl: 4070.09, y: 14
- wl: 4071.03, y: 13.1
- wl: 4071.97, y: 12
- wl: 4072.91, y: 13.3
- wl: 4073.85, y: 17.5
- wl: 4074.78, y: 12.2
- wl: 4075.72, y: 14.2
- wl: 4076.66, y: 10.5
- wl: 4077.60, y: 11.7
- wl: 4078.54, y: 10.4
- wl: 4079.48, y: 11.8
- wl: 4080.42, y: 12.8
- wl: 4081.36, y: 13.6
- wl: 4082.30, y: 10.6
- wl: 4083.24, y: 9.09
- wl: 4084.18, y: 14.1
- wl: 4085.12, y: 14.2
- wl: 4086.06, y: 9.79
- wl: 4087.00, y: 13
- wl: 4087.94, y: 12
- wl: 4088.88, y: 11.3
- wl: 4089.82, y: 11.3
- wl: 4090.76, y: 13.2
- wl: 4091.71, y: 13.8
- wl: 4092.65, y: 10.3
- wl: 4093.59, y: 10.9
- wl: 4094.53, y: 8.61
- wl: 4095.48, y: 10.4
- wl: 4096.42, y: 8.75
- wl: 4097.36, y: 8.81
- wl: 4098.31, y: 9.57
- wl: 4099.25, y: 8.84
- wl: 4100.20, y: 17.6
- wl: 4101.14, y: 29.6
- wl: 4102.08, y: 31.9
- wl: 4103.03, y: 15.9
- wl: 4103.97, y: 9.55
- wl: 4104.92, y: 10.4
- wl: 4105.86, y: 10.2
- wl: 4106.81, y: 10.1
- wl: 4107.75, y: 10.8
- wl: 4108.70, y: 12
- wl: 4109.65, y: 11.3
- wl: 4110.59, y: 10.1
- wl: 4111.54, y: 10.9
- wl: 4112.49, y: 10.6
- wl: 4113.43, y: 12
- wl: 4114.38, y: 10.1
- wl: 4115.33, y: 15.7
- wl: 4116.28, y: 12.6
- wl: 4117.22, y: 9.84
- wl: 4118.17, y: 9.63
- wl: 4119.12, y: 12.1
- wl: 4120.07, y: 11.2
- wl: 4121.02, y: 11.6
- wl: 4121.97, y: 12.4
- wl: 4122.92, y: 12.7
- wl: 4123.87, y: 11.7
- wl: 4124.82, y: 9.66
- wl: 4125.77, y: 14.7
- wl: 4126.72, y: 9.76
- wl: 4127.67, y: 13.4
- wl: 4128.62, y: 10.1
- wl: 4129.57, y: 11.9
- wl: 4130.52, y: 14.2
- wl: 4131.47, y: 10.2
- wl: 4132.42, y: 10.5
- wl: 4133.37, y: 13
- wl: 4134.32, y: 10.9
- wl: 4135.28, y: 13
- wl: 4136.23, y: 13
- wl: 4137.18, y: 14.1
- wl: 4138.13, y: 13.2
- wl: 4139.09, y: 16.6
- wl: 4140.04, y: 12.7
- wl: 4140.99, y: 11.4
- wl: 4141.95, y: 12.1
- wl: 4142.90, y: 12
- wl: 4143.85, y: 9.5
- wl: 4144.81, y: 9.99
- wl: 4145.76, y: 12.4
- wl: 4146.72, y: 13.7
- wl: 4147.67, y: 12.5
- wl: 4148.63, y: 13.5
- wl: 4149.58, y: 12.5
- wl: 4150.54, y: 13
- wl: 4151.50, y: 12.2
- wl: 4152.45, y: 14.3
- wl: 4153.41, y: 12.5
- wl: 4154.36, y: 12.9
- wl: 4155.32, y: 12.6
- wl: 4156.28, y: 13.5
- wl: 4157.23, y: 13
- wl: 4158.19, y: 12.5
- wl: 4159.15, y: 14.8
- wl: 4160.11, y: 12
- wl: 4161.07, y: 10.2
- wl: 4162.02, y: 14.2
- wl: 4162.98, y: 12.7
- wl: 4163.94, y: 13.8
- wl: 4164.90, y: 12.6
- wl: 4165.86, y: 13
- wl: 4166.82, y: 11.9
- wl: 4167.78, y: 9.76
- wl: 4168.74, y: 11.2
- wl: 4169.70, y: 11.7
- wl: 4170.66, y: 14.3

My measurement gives 1.4 angstrom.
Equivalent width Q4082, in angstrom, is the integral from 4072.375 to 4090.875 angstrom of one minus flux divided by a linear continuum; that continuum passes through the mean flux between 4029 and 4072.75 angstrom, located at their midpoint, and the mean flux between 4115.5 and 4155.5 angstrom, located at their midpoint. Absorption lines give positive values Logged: 0.7 angstrom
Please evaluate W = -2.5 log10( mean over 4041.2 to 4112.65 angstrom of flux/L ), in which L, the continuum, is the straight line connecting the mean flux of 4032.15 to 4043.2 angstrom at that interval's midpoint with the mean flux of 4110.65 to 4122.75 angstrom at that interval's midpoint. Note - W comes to -0.045 mag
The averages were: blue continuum 13.1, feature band 12.8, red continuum 11.5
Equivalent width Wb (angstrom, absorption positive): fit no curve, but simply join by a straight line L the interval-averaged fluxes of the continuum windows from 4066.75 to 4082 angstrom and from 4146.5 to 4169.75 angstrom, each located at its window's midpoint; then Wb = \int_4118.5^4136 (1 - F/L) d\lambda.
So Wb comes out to 1.5 angstrom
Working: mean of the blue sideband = 13.4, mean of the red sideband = 12.7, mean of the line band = 11.8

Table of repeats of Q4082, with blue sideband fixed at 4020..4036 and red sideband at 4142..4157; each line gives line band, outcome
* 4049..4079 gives -0.9 angstrom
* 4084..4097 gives 1.3 angstrom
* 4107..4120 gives 1.4 angstrom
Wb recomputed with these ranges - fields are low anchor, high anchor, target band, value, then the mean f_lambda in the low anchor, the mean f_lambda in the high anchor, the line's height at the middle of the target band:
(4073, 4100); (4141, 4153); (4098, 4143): -2.6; 11.6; 12.3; 12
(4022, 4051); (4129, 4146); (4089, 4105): -1.3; 13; 12.3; 12.5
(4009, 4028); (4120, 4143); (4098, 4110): -2.1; 12.7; 12.3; 12.4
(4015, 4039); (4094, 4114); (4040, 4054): -0.3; 12.8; 12.7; 12.8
